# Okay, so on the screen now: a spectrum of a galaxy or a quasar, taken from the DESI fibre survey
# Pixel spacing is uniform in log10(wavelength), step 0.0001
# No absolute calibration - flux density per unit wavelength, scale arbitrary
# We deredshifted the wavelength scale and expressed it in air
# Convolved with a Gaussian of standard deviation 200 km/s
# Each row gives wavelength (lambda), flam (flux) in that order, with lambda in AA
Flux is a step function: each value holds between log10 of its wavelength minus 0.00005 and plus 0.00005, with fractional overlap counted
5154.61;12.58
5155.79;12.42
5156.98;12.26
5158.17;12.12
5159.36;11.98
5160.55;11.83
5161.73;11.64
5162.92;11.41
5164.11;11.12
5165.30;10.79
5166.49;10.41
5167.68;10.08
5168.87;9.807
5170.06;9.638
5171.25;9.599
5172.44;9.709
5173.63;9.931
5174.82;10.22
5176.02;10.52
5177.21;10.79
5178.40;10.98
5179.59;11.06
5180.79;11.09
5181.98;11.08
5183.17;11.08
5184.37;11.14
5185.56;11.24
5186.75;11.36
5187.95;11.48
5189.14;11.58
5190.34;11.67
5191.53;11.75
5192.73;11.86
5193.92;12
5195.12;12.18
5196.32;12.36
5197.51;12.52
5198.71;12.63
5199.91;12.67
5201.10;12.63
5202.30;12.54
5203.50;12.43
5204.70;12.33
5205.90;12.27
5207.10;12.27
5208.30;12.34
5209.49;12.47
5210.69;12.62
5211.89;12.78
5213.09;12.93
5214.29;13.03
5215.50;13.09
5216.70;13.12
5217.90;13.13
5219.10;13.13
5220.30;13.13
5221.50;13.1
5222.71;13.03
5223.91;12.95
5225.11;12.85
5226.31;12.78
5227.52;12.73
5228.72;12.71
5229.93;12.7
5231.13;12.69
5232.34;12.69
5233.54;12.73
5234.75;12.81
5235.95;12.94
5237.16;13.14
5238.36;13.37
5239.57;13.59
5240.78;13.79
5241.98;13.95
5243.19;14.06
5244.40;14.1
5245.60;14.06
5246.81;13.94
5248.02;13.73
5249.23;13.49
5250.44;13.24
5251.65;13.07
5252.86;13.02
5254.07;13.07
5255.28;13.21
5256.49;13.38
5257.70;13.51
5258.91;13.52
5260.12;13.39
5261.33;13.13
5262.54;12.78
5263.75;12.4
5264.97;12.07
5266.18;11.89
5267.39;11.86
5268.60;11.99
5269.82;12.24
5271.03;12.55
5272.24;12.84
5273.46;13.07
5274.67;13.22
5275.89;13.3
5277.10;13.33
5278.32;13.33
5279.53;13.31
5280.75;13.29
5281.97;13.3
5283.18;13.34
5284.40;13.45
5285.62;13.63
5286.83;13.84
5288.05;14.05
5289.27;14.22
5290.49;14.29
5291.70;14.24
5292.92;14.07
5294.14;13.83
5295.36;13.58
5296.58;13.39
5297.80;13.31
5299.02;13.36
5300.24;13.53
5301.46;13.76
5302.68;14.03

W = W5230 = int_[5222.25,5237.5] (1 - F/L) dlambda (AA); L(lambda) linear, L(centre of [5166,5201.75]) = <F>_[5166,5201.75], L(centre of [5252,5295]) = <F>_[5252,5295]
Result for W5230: -0.8 AA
